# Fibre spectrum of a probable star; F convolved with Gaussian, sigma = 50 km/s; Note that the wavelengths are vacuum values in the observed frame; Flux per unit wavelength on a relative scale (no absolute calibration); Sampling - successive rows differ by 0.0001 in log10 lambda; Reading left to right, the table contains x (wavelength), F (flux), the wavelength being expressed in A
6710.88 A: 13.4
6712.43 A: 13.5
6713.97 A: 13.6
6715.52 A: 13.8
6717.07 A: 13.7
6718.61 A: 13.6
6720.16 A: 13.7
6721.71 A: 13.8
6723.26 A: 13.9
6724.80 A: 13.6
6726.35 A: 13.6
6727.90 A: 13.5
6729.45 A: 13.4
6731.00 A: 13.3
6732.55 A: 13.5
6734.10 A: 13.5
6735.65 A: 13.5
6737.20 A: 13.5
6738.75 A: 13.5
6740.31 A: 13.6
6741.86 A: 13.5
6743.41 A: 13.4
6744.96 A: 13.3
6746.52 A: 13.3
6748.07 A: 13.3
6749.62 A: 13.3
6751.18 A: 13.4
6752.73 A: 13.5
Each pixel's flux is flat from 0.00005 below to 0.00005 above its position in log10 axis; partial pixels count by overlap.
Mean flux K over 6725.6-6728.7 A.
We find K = 13.5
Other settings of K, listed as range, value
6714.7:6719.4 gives 13.7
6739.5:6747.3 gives 13.4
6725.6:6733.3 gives 13.5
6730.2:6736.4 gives 13.5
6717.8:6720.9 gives 13.7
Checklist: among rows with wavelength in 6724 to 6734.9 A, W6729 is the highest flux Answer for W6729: 13.6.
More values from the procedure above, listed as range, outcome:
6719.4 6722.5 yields 13.8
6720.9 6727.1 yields 13.9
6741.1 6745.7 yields 13.5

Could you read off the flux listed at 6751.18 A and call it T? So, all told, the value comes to 13.4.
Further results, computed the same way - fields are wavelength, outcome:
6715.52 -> 13.8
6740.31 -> 13.6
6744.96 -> 13.3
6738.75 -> 13.5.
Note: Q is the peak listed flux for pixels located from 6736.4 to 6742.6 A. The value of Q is 13.6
